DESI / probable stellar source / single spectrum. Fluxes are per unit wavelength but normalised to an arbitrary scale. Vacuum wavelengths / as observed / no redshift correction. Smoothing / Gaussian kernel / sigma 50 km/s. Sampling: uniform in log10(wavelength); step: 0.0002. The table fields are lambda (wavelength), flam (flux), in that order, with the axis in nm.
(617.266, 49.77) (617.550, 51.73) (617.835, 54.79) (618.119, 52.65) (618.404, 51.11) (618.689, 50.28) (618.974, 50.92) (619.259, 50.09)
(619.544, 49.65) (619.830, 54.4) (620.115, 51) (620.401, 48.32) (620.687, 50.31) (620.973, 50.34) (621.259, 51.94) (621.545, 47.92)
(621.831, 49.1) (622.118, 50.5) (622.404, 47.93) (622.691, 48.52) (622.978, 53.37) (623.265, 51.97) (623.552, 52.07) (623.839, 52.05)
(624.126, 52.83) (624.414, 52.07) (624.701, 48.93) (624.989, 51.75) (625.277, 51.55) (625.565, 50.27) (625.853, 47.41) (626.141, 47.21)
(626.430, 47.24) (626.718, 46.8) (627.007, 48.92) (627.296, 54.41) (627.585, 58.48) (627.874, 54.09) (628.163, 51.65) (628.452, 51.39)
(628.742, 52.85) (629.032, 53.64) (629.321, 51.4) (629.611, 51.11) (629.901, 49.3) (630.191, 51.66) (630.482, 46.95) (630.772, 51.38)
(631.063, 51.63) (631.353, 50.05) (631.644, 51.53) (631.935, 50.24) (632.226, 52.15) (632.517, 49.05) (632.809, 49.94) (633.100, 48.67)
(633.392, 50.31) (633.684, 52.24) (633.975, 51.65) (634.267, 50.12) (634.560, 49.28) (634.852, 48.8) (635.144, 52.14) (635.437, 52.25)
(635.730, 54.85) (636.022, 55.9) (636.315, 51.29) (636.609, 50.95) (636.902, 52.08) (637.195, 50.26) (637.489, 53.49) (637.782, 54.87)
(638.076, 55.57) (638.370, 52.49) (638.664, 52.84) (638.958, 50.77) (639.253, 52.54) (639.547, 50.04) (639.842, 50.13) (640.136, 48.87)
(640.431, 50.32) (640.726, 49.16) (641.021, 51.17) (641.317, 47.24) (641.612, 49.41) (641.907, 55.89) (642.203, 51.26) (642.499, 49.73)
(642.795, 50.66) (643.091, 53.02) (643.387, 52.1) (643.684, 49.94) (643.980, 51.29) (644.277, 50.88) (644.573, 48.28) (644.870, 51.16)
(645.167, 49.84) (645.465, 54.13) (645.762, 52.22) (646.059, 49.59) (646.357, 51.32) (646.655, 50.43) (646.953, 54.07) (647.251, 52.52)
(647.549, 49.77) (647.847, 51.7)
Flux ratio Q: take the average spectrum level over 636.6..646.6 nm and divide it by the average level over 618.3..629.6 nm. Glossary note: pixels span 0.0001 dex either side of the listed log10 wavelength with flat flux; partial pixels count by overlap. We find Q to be 1.01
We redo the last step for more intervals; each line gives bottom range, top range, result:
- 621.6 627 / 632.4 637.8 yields 1.03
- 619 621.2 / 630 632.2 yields 1.00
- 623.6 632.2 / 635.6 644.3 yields 1.01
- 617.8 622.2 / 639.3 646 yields 1.00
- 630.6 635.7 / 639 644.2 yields 1.00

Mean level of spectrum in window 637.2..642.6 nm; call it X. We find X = 51.4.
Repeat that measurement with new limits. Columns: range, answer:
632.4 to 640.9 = 51.4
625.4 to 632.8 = 50.8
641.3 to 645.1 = 50.9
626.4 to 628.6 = 51.9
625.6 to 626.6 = 47.6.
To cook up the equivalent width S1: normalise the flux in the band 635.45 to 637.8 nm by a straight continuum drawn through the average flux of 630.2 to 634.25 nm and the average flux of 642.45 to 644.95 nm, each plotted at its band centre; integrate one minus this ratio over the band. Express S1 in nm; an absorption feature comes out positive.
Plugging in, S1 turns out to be -0.102 nm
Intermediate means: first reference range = 50.5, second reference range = 50.8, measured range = 52.8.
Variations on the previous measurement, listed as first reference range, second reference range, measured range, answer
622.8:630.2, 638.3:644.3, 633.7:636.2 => -0.04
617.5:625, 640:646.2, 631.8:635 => 0.04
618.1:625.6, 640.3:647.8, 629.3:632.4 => 0.02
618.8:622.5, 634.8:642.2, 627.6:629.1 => -0.07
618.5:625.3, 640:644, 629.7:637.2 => -0.04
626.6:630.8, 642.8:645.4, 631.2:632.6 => 0.02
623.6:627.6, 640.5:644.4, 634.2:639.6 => -0.15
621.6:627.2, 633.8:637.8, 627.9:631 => -0.02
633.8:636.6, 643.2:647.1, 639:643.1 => 0.07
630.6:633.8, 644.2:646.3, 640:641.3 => 0.03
